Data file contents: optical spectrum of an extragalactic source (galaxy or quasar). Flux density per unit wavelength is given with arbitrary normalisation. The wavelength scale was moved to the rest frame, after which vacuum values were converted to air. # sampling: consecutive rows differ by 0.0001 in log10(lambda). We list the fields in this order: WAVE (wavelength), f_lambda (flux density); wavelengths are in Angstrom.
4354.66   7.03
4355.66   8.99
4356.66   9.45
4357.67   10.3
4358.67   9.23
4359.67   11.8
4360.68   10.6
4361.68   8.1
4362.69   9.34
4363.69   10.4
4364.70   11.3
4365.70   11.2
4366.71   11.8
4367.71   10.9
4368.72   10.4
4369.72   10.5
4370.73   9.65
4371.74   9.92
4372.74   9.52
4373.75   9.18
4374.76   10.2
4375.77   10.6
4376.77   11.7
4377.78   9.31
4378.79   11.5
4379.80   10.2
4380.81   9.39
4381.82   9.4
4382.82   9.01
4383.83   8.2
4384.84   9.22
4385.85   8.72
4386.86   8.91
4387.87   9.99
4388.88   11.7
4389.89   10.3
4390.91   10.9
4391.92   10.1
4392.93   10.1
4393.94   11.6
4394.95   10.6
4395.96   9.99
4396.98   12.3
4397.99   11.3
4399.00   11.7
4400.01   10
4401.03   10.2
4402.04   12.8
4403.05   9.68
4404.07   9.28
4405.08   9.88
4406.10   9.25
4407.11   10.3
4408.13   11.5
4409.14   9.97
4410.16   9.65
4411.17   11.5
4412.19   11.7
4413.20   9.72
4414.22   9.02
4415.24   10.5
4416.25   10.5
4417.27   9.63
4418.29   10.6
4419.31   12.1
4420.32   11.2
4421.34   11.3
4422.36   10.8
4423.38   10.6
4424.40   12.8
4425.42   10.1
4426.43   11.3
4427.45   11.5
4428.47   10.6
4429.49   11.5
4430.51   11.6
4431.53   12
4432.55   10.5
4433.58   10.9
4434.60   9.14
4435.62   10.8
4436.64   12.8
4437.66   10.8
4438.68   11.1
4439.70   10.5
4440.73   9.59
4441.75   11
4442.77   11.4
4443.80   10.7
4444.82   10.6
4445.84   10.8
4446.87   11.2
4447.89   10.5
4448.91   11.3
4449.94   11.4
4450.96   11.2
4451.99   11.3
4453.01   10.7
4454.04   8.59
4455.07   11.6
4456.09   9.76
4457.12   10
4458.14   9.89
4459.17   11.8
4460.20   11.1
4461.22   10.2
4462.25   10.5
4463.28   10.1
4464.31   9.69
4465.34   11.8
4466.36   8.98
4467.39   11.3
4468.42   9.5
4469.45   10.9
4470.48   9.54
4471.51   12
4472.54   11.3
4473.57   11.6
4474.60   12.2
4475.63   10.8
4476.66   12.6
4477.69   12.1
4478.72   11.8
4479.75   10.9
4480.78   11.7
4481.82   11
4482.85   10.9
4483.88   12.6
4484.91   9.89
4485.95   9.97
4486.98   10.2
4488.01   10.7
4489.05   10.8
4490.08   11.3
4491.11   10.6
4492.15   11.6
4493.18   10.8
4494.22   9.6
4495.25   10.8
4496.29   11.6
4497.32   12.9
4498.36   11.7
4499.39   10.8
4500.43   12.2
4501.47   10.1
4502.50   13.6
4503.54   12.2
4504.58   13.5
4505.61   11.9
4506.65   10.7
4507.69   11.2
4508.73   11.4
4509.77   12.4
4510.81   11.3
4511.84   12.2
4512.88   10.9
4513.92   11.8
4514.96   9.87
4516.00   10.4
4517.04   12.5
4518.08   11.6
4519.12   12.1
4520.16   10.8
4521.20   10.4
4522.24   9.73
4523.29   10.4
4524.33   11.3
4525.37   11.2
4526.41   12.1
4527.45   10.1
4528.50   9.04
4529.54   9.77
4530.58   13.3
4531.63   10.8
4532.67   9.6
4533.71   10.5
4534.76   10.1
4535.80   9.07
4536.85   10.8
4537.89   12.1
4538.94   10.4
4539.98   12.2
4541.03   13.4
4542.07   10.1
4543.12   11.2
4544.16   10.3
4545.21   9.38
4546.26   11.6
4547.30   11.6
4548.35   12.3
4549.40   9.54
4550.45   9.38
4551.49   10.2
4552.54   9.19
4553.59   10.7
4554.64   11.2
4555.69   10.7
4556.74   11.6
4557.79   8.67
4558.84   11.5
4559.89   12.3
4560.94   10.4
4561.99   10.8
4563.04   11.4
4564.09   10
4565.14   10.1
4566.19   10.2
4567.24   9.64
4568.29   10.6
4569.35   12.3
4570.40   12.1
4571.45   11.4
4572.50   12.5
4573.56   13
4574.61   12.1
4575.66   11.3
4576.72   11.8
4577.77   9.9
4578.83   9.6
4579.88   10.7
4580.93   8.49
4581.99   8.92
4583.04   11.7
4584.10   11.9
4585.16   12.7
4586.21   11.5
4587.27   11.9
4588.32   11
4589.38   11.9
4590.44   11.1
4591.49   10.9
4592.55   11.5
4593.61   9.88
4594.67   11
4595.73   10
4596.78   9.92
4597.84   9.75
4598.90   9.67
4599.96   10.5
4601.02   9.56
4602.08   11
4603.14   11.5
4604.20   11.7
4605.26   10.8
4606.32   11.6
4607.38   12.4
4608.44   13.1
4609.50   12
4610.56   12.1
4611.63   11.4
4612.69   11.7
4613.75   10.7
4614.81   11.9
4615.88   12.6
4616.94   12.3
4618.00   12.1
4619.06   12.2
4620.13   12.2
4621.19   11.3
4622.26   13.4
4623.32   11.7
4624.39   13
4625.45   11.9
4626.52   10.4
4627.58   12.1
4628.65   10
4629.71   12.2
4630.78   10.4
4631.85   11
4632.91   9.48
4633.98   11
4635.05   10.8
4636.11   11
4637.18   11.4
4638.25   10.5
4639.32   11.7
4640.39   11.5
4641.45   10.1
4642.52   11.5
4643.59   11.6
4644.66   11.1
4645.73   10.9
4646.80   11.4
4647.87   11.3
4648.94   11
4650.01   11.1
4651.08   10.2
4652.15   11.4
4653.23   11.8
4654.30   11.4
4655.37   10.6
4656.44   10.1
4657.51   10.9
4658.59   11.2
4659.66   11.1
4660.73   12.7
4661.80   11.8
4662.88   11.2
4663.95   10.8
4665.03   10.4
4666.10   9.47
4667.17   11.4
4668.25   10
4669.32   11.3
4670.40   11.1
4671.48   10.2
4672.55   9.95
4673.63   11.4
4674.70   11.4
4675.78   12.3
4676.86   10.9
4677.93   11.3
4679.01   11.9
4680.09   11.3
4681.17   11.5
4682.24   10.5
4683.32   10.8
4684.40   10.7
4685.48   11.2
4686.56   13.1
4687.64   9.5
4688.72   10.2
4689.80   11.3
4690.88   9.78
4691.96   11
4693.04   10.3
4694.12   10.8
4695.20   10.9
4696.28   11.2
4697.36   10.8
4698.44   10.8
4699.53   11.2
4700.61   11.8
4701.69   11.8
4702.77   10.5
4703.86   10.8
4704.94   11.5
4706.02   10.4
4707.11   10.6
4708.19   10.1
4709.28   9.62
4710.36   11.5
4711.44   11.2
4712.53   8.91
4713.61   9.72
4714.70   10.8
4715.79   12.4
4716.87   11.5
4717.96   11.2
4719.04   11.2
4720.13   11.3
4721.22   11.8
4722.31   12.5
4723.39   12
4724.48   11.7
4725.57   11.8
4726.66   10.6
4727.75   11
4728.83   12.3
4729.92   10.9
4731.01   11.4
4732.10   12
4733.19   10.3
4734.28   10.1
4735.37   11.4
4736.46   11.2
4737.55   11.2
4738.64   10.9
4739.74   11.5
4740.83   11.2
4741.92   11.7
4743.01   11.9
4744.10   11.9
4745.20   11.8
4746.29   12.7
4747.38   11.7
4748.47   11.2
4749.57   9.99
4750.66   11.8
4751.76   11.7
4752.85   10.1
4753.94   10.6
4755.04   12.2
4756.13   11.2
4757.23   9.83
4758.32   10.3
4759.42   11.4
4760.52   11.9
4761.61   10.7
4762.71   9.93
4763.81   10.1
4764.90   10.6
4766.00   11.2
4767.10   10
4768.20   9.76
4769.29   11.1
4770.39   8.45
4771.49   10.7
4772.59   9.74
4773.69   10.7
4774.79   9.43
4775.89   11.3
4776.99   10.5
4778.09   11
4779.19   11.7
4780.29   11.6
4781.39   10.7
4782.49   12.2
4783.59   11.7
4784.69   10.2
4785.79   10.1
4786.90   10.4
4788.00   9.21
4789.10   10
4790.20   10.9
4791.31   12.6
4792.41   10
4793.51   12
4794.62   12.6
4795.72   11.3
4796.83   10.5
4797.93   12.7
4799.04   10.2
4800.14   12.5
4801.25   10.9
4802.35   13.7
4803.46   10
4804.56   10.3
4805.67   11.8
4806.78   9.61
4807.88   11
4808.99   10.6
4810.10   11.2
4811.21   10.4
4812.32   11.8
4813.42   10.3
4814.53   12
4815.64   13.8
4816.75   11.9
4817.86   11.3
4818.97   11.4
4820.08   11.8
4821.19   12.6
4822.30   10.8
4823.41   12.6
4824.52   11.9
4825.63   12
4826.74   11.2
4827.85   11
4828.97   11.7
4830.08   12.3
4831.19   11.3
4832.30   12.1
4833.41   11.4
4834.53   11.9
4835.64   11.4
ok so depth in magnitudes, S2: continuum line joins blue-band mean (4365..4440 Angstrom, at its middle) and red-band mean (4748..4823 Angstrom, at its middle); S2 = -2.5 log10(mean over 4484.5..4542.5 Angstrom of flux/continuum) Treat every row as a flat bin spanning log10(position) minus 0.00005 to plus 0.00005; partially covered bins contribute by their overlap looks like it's -0.04 mag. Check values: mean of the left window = 10.5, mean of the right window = 11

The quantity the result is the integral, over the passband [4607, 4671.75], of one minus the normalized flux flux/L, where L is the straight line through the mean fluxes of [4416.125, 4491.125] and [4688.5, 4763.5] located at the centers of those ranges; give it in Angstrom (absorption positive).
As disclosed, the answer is -1.7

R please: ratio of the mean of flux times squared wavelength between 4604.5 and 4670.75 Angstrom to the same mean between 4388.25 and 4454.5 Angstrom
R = 1.16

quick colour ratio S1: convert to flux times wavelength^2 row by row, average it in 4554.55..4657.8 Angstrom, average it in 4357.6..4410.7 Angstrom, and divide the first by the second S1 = 1.20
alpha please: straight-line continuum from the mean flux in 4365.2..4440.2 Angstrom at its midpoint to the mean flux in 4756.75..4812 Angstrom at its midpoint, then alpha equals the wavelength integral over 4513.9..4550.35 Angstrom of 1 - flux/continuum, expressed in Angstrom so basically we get -0.79 Angstrom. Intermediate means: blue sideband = 10.5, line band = 10.9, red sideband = 10.8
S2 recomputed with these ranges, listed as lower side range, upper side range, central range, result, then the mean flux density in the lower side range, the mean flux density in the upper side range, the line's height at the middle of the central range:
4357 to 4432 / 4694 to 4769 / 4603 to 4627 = -0.10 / 10.5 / 11.1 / 10.9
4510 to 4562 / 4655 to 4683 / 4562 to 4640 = -0.03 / 10.9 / 11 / 10.9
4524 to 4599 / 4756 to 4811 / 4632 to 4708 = -0.02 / 10.9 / 10.8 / 10.8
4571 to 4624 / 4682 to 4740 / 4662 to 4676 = 0.03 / 11.3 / 11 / 11.1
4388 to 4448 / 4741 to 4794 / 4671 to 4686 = -0.02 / 10.8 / 10.9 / 10.9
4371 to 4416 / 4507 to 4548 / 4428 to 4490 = -0.03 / 10.2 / 11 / 10.6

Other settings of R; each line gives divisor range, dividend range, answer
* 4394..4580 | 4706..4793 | 1.12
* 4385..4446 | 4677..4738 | 1.18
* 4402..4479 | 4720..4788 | 1.17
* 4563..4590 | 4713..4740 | 1.09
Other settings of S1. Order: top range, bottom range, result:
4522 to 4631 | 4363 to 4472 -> 1.13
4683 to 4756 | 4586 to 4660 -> 1.03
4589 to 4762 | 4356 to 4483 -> 1.18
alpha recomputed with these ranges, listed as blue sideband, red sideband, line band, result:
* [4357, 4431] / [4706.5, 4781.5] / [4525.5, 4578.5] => -0.9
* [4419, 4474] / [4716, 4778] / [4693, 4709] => 0.2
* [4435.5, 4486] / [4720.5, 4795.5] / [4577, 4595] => 0.1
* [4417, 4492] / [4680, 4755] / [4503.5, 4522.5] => -0.8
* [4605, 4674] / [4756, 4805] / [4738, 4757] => -0.8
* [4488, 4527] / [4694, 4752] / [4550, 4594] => 1.5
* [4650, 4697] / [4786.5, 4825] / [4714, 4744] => -0.7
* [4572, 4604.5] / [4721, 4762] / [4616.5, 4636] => -0.9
